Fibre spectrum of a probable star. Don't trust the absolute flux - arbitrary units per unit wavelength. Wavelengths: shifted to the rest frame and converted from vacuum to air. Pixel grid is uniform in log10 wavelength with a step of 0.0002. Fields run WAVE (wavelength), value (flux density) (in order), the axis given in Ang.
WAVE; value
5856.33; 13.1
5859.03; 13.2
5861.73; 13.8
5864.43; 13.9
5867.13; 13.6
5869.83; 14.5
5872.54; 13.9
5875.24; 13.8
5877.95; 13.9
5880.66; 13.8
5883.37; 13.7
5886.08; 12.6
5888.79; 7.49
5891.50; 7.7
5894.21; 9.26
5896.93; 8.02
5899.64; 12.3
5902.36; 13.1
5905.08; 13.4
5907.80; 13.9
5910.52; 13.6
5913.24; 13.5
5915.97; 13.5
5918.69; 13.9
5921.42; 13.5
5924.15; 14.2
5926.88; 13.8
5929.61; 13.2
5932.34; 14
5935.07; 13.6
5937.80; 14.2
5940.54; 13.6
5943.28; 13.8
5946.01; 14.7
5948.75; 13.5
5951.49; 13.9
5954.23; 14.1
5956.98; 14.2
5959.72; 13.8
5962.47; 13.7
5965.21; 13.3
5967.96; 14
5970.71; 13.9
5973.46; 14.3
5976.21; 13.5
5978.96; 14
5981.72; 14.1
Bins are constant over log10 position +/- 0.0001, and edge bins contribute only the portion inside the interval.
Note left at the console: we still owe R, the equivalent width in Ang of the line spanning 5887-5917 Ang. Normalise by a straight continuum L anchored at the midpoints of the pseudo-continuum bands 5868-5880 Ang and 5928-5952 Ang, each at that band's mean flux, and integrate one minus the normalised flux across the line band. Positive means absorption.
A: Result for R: 5.4 Ang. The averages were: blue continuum 14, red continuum 13.8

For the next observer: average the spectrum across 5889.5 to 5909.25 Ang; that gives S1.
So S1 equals 11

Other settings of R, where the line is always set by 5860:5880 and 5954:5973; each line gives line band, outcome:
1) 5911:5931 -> 0.3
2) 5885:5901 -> 5.0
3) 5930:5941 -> 0.0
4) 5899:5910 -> 0.5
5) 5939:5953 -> 0.0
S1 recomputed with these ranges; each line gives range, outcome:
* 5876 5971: 13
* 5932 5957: 13.9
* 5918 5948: 13.9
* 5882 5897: 9.95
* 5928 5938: 13.7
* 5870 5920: 12.3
